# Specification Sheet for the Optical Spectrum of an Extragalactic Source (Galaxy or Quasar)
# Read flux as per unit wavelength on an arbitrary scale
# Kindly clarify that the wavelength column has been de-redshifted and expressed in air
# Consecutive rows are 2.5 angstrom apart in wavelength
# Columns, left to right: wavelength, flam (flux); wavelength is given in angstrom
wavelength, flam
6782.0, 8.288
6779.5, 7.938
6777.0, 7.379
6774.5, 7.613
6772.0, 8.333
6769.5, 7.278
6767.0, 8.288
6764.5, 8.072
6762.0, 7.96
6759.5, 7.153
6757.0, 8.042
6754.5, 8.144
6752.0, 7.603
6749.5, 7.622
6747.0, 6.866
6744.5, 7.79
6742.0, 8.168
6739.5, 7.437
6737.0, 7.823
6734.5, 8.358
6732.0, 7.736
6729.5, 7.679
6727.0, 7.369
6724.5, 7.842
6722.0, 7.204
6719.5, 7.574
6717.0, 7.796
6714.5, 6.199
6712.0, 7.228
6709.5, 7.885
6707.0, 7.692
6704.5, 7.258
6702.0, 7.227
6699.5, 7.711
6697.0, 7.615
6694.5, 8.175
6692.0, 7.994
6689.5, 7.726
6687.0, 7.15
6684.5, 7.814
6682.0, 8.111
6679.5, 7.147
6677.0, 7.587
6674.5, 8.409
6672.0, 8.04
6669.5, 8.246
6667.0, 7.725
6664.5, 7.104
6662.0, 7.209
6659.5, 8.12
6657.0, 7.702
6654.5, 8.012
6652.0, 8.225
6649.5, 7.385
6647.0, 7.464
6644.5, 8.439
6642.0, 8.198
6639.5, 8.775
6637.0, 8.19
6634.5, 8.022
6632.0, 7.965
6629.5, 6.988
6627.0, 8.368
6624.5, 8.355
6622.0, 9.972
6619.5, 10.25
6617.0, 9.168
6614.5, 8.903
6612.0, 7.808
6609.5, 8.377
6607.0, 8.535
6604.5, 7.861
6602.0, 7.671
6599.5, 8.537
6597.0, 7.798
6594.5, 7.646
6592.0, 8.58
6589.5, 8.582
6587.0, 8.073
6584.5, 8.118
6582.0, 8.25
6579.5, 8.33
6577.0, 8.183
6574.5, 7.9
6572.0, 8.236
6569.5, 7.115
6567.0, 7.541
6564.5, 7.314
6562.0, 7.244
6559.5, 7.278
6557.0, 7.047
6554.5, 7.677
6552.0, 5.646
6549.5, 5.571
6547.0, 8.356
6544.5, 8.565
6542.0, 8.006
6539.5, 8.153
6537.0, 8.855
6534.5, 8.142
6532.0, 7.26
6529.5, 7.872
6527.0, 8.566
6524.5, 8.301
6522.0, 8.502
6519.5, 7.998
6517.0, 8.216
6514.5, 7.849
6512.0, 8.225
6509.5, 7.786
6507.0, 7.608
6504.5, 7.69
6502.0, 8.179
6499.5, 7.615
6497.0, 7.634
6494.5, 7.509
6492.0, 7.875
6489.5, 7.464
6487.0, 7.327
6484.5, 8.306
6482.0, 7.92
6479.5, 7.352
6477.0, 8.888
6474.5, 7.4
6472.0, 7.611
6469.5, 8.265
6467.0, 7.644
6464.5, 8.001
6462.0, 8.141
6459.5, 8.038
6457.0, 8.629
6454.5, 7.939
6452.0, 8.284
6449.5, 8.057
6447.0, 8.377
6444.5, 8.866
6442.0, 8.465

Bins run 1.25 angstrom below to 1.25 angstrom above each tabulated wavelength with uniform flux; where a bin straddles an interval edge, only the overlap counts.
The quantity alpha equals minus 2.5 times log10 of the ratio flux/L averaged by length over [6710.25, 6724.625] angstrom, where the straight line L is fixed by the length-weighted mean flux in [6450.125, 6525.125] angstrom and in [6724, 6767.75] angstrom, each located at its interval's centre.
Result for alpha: 0.07 mag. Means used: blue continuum 7.94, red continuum 7.77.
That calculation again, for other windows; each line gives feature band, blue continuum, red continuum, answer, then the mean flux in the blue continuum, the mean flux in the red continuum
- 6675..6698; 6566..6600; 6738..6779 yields 0.02 mag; 8.06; 7.74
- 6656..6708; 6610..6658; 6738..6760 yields 0.05 mag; 8.33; 7.67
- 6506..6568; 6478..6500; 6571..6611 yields 0.02 mag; 7.68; 8.16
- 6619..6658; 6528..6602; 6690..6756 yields -0.07 mag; 7.79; 7.62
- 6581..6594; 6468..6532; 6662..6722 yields -0.07 mag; 7.9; 7.61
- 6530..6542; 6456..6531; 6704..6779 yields -0.03 mag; 7.94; 7.65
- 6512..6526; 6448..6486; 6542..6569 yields -0.08 mag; 8.03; 7.26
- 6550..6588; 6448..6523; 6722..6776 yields 0.05 mag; 7.93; 7.76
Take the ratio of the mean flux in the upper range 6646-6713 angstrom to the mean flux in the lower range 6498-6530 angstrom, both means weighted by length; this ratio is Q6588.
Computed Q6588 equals 1.0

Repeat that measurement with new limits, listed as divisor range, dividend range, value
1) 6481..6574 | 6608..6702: 1.04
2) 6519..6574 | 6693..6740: 0.98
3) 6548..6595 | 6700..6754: 0.99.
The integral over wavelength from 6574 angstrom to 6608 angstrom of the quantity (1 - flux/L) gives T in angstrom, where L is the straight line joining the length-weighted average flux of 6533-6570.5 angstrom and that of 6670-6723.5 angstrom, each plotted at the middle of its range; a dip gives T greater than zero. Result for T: -2.8 angstrom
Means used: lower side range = 7.5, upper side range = 7.61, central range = 8.15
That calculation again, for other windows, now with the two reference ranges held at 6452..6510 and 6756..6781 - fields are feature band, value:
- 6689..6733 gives 1.5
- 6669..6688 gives 0.1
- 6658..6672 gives 0.2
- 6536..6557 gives 0.8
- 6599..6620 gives -1.8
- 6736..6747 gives 0.2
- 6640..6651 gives -0.1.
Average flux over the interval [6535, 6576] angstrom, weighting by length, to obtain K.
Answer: 7.55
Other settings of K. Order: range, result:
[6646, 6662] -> 7.78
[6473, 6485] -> 7.94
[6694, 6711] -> 7.62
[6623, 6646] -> 8.16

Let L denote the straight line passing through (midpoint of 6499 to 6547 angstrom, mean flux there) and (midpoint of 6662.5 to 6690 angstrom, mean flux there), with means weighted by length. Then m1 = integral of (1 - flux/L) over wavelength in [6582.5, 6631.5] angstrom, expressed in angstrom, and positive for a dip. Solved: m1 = -3.1 angstrom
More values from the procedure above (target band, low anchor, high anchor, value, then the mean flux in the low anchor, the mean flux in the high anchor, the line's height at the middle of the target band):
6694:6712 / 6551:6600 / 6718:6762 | 0.2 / 7.75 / 7.68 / 7.7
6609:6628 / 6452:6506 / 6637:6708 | -2.7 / 7.89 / 7.8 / 7.83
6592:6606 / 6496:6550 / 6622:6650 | 0.2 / 7.99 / 8.12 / 8.07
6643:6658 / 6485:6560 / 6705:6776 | -0.3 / 7.77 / 7.66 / 7.71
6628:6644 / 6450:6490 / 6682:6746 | -0.7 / 7.96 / 7.62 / 7.73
